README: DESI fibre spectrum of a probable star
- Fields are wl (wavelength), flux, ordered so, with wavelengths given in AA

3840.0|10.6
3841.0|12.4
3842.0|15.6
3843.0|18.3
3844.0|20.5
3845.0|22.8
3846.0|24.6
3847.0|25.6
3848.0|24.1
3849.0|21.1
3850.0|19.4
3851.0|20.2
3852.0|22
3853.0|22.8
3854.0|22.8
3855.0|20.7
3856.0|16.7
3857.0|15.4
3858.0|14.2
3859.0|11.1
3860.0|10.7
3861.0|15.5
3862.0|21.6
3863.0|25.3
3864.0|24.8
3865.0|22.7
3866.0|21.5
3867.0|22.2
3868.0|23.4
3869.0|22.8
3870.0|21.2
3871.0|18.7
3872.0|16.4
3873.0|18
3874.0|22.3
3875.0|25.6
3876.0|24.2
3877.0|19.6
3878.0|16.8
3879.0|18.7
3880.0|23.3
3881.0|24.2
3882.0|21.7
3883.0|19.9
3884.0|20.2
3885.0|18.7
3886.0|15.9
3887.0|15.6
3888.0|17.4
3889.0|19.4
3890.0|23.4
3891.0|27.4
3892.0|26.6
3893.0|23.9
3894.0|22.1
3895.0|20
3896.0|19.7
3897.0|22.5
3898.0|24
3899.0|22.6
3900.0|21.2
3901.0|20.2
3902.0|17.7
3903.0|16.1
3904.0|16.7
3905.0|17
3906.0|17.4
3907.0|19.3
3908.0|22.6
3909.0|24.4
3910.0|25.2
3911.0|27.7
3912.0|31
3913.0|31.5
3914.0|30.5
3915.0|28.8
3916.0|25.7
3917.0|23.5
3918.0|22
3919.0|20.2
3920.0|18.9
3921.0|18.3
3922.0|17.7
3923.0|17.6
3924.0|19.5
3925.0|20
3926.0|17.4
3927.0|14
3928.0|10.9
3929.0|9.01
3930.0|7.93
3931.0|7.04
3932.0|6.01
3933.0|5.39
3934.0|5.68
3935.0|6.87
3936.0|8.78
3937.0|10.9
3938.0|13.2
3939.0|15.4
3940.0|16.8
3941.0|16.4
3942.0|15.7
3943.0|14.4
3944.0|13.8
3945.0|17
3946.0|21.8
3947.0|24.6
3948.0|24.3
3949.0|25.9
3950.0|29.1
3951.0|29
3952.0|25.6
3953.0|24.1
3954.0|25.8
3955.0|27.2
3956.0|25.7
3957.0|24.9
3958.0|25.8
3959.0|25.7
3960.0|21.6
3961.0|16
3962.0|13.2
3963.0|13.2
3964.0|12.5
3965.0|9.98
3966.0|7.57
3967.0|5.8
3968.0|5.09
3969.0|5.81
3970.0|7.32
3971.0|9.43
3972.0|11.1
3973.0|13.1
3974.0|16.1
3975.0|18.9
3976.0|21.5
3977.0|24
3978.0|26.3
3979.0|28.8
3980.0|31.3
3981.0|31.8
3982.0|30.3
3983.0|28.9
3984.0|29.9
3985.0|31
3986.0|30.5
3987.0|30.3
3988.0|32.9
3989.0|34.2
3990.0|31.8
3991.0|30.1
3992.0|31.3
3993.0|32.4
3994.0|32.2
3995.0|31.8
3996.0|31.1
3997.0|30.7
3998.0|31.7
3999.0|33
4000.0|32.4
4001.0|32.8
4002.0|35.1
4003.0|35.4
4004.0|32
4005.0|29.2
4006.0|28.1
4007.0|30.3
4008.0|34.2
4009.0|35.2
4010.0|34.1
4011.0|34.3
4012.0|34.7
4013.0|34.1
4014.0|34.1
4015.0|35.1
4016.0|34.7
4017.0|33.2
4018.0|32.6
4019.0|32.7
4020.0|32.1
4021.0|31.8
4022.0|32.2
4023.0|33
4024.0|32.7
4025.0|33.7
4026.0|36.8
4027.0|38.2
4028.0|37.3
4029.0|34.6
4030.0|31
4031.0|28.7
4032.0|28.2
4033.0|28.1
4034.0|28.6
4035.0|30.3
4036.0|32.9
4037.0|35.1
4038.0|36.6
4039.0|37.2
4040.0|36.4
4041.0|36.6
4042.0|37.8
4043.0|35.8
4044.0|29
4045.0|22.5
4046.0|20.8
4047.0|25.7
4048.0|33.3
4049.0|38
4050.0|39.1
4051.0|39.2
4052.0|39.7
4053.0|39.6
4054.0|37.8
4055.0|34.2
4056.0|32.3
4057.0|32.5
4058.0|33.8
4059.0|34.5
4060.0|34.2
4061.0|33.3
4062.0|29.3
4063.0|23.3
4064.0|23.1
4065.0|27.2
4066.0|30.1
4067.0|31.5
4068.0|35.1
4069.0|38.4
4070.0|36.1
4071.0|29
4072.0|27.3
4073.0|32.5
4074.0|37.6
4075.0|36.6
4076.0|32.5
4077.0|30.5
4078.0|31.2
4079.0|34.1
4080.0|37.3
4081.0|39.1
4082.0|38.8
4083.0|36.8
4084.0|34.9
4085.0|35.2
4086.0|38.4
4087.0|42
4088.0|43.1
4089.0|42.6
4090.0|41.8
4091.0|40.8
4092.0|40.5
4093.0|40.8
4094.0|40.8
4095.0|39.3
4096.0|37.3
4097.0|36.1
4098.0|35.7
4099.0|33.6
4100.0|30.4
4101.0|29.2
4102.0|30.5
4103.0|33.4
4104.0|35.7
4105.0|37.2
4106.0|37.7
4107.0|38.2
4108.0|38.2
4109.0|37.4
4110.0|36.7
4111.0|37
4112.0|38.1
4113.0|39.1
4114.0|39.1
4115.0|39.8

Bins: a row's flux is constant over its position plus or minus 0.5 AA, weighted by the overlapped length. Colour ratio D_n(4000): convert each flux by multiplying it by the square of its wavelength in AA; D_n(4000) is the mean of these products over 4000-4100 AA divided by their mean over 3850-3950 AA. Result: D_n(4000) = 1.91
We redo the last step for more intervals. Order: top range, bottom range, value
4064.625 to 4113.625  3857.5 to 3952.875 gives 2.03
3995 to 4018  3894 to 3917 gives 1.52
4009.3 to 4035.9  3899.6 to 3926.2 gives 1.60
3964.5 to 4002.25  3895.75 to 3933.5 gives 1.32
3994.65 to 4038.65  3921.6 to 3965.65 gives 1.99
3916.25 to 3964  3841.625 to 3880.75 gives 0.91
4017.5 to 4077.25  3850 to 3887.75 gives 1.81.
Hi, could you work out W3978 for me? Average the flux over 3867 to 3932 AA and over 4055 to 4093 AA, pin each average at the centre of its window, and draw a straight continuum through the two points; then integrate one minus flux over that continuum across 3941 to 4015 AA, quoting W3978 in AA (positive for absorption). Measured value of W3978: 5.4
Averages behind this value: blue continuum 20.4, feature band 25.1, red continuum 34.6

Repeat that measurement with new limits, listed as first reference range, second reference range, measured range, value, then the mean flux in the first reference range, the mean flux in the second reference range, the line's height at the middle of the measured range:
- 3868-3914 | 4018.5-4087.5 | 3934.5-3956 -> 5.12 AA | 21.5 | 33.4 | 25.5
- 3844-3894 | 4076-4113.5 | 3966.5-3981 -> 6.03 AA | 20.7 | 37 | 28.2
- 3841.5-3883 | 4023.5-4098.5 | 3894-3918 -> 0.79 AA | 20.5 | 34.4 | 23.5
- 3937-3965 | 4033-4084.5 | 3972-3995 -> -3.25 AA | 20.3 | 33.3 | 24.2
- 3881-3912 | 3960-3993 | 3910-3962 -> 4.54 AA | 21.1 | 21.1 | 21.1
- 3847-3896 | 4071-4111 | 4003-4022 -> -1.40 AA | 20.5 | 36.4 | 30.7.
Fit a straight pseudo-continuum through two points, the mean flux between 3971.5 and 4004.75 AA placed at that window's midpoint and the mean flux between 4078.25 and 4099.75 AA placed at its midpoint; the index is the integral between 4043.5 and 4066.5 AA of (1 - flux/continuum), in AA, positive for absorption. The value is 2.2 AA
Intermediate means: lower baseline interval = 28.9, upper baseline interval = 38.3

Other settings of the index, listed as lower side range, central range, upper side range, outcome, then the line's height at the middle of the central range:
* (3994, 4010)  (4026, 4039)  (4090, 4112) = 0.31 AA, 33.6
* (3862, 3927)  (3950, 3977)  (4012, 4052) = 9.75 AA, 27.4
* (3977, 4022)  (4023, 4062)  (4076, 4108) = 0.80 AA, 34.2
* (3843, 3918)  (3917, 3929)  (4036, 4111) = 3.24 AA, 24.3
